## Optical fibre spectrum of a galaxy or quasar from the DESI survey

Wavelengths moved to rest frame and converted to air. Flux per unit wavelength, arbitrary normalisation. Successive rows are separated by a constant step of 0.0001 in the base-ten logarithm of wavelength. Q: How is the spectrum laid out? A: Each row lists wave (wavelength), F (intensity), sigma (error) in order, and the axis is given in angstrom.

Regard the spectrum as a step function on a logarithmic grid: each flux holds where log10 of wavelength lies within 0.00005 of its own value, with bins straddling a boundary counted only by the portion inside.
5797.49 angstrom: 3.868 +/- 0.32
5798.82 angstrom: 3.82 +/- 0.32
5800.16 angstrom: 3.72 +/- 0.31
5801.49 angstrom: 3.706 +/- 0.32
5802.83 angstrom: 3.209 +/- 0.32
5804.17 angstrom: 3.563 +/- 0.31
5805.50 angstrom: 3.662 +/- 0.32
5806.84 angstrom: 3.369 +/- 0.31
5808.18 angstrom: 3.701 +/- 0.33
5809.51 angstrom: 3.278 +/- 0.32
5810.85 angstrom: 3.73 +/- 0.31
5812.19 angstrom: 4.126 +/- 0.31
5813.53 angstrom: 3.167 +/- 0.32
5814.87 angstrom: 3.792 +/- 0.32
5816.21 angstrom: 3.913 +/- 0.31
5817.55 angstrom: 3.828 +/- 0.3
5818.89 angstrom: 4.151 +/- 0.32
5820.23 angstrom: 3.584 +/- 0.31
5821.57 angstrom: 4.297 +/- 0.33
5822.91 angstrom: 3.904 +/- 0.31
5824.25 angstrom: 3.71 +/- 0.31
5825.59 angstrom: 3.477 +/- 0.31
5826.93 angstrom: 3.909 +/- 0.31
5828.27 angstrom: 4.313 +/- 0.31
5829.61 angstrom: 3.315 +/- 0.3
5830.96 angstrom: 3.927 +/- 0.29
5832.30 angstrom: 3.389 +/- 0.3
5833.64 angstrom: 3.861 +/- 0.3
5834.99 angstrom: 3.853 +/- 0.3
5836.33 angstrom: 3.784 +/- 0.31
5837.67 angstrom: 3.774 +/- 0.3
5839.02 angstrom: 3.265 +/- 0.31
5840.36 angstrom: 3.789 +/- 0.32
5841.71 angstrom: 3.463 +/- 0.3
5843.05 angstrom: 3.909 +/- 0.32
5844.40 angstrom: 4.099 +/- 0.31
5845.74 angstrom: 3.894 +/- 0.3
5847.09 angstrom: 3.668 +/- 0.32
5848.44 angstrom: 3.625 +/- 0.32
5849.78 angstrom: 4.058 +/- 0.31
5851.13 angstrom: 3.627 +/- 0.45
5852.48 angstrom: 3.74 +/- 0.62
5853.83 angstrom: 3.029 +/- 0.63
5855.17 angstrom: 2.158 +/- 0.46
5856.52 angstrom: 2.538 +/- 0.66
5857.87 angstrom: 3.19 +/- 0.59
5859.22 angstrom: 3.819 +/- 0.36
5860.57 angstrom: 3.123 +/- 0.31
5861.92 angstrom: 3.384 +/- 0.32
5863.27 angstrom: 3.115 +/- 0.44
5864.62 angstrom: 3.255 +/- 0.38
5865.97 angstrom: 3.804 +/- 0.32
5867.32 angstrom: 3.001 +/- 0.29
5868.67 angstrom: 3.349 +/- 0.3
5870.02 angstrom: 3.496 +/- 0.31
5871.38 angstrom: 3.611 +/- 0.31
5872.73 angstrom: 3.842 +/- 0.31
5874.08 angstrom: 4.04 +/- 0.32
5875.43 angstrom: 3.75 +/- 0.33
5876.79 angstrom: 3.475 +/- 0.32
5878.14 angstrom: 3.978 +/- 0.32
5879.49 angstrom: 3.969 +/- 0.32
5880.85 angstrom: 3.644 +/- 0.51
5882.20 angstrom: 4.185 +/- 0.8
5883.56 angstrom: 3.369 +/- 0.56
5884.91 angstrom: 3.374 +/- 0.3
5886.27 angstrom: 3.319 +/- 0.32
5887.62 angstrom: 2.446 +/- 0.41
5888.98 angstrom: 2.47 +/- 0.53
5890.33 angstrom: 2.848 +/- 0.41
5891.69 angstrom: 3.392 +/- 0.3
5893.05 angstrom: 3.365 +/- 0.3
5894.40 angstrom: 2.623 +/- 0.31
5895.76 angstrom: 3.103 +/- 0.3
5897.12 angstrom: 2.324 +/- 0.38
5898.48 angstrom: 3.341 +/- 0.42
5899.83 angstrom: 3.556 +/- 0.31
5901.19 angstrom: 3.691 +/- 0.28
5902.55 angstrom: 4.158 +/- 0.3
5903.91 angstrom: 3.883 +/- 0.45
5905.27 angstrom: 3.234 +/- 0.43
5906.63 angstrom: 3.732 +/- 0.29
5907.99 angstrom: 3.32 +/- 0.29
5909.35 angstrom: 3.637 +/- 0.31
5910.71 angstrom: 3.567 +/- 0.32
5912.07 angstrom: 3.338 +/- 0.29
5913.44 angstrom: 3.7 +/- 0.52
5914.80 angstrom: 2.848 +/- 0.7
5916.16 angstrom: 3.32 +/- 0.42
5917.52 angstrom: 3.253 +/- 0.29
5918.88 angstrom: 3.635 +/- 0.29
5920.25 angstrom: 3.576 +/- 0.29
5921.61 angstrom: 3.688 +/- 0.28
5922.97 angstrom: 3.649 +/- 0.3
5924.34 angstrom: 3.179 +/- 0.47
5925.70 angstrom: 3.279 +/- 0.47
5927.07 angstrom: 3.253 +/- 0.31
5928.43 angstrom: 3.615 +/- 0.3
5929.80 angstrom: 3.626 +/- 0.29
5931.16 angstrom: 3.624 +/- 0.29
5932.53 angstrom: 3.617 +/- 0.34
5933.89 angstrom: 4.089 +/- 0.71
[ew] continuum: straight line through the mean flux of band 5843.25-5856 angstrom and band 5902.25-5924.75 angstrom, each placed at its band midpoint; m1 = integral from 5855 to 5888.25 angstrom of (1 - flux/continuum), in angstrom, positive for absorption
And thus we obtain 1.0 angstrom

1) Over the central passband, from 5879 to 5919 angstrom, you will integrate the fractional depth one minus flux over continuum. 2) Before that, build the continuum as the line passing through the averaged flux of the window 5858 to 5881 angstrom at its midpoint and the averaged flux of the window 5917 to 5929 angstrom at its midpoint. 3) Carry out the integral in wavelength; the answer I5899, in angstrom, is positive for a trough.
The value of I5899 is 1.8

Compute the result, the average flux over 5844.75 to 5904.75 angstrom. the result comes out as 3.4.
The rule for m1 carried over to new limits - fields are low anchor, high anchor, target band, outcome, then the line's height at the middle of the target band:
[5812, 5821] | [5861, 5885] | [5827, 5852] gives -0.4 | 3.7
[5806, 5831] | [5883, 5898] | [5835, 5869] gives -0.7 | 3.39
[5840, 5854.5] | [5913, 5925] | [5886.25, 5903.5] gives 1.9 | 3.52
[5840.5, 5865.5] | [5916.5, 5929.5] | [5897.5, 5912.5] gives -0.5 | 3.45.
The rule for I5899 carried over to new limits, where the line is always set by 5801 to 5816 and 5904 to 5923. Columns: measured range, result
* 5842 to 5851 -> -0.8 angstrom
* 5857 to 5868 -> 0.6 angstrom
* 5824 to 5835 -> -0.6 angstrom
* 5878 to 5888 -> -0.1 angstrom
